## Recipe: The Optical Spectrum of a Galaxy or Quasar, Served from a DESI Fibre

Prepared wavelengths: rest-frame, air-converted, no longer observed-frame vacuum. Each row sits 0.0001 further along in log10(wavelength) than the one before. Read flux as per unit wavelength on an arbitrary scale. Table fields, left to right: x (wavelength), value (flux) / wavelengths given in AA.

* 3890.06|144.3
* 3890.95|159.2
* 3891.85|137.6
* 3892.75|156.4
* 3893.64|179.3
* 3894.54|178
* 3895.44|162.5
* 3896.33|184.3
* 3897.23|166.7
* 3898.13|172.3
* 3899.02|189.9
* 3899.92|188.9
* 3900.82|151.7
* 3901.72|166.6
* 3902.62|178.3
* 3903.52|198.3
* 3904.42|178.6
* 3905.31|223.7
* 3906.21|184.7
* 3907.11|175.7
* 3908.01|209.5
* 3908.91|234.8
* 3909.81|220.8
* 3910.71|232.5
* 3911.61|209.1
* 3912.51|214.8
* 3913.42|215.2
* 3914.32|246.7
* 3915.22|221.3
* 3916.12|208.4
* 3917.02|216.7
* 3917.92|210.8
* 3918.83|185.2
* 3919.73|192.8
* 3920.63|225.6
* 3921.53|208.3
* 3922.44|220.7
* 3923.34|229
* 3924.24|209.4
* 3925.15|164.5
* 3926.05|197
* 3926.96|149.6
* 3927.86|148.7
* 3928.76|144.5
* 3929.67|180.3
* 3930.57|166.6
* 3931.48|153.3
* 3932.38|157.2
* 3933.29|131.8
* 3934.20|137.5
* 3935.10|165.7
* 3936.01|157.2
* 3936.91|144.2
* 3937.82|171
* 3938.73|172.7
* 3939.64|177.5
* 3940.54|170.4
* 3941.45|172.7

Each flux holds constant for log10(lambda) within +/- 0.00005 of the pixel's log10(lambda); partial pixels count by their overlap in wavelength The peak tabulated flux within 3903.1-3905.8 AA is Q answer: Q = 223.7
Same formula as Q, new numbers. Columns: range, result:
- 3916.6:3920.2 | 216.7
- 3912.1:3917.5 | 246.7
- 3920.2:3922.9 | 225.6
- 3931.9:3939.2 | 172.7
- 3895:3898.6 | 184.3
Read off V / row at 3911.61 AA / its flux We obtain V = 209.1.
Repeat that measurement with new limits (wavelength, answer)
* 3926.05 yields 197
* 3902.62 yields 178.3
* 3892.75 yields 156.4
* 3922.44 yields 220.7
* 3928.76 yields 144.5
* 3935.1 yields 165.7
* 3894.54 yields 178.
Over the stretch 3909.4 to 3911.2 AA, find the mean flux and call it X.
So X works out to 227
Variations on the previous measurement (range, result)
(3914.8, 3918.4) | 214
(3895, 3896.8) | 174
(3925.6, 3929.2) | 160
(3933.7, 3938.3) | 155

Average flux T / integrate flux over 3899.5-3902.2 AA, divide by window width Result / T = 169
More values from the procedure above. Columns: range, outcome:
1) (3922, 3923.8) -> 226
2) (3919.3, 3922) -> 209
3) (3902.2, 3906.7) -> 193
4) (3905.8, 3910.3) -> 206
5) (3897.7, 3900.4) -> 184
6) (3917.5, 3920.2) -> 196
